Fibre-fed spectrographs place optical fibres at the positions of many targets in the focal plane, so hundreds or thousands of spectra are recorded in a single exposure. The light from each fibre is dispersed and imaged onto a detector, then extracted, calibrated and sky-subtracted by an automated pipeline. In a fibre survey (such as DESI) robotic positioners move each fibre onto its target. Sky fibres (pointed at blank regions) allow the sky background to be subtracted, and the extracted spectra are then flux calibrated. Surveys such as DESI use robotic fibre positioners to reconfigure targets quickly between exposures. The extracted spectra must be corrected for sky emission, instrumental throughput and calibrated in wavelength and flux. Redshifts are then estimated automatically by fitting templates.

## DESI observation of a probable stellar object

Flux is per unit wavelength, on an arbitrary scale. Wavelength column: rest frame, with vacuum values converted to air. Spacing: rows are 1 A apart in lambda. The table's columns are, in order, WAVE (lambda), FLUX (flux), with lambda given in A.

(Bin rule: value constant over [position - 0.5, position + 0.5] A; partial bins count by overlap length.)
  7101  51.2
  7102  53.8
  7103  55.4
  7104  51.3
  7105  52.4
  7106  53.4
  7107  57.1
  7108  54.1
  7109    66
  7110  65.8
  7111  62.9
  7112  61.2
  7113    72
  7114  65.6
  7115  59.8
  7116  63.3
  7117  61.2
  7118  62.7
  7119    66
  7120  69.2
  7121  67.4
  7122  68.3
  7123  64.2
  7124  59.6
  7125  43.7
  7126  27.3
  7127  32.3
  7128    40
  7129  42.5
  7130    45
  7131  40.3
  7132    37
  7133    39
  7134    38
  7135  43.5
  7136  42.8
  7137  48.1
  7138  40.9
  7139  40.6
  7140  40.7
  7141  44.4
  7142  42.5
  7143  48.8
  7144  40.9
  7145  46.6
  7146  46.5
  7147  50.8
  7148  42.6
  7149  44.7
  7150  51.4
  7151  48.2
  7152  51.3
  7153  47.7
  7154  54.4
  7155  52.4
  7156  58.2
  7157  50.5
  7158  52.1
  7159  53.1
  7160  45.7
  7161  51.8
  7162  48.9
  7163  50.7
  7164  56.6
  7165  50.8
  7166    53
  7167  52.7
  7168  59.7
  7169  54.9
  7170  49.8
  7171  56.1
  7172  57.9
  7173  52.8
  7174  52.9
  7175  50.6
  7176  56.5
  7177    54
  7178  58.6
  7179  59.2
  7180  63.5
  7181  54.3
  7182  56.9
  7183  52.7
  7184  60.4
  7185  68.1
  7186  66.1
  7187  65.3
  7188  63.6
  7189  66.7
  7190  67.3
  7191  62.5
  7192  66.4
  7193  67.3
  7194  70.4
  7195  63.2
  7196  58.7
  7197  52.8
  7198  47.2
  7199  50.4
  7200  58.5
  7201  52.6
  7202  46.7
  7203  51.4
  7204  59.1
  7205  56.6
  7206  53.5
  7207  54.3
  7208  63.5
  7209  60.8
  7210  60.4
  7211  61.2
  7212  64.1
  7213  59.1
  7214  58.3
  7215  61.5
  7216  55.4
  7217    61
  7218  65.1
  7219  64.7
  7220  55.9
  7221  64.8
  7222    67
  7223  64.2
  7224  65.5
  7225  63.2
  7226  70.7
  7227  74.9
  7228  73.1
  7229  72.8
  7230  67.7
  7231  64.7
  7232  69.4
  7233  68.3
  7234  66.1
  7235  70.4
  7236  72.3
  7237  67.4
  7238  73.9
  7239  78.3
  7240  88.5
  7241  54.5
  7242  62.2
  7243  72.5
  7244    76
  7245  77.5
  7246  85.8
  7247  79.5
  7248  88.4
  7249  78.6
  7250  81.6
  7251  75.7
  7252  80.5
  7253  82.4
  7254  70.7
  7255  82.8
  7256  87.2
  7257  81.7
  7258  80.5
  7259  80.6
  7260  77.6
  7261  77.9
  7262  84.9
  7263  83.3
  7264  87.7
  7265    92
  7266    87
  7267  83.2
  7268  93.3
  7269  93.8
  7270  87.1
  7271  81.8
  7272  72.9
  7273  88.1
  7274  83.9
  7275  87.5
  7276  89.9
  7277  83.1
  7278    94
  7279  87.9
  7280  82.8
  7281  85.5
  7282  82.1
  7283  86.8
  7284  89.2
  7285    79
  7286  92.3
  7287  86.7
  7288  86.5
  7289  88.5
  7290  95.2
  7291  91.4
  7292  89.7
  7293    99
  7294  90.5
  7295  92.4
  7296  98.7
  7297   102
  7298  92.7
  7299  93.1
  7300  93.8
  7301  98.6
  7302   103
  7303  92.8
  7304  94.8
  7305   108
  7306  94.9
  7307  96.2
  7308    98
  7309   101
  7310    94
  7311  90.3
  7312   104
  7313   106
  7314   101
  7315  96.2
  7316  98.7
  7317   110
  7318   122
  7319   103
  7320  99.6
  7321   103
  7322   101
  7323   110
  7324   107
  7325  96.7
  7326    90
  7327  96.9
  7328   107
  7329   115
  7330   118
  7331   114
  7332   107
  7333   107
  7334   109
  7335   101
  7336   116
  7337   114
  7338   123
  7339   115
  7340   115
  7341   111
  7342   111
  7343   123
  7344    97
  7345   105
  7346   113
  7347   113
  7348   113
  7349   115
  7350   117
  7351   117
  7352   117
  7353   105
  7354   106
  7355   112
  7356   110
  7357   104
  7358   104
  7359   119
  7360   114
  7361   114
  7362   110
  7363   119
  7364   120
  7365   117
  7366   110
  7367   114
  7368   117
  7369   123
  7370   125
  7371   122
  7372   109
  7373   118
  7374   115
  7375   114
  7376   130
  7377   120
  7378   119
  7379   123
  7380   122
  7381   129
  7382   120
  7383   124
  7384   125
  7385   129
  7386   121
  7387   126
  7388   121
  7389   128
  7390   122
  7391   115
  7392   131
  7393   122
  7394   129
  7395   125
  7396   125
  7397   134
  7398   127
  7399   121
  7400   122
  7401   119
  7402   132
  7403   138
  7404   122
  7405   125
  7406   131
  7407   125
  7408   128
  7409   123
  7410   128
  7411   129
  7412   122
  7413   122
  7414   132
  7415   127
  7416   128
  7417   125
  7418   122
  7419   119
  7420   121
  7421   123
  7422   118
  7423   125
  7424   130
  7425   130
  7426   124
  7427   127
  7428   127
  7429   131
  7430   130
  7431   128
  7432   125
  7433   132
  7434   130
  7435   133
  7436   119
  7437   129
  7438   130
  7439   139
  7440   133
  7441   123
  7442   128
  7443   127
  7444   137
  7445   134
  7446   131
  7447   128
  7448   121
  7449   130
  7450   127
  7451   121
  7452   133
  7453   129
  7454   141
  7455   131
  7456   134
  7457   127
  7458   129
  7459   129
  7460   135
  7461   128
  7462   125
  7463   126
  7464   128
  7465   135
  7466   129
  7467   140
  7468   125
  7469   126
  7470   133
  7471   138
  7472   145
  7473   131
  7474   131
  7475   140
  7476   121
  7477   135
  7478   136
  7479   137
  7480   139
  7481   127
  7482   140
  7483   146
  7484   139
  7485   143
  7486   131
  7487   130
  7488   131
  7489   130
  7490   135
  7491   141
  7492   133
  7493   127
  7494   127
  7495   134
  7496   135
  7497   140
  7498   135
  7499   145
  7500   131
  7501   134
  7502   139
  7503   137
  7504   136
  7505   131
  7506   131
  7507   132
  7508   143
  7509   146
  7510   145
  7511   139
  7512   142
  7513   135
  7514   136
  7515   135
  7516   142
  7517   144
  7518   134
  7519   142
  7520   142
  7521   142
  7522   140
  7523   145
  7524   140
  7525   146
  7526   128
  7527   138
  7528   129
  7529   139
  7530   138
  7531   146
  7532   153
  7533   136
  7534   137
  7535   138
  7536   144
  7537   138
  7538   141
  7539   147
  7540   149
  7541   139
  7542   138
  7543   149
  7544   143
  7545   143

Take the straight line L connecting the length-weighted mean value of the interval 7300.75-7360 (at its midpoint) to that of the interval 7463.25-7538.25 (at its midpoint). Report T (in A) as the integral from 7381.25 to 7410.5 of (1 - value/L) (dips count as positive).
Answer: -1.80 A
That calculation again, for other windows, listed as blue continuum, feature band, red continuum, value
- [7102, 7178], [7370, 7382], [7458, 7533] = -1.4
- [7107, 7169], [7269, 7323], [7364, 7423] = 1.1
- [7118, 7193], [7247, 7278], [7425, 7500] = -1.4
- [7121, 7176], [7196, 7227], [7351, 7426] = 3.9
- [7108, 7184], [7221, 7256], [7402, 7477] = 1.4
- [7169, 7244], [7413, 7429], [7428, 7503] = -0.7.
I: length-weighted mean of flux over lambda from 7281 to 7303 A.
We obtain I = 91.8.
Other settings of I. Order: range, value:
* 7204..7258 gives 69.4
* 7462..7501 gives 134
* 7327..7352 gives 112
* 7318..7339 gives 107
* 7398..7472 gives 128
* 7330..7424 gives 119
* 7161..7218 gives 57.8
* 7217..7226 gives 64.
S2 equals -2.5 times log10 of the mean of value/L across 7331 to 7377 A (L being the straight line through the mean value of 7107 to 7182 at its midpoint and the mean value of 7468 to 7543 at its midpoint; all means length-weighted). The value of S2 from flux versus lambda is -0.122 mag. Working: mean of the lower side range 52.1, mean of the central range 114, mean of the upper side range 137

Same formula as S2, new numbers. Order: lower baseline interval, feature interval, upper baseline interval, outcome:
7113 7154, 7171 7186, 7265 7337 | 0.08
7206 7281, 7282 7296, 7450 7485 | -0.04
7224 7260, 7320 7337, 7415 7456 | -0.08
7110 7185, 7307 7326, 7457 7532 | -0.10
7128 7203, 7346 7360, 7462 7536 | -0.13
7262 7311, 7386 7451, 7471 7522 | -0.06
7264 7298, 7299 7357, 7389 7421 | -0.04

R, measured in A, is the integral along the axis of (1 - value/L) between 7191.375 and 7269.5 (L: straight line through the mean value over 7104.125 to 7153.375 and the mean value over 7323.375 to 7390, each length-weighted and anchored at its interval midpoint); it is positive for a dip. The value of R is 9.82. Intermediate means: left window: 51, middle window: 69.8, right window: 115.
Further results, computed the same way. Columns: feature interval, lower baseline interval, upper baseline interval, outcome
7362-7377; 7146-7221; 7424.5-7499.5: -1.6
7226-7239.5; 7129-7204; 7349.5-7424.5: 0.5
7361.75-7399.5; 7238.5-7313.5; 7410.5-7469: -2.7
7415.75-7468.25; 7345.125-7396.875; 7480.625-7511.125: -0.1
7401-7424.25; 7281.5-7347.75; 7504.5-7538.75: -1.2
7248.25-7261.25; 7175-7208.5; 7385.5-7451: -0.4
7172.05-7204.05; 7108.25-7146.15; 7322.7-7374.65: 4.4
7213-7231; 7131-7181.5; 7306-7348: 1.7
